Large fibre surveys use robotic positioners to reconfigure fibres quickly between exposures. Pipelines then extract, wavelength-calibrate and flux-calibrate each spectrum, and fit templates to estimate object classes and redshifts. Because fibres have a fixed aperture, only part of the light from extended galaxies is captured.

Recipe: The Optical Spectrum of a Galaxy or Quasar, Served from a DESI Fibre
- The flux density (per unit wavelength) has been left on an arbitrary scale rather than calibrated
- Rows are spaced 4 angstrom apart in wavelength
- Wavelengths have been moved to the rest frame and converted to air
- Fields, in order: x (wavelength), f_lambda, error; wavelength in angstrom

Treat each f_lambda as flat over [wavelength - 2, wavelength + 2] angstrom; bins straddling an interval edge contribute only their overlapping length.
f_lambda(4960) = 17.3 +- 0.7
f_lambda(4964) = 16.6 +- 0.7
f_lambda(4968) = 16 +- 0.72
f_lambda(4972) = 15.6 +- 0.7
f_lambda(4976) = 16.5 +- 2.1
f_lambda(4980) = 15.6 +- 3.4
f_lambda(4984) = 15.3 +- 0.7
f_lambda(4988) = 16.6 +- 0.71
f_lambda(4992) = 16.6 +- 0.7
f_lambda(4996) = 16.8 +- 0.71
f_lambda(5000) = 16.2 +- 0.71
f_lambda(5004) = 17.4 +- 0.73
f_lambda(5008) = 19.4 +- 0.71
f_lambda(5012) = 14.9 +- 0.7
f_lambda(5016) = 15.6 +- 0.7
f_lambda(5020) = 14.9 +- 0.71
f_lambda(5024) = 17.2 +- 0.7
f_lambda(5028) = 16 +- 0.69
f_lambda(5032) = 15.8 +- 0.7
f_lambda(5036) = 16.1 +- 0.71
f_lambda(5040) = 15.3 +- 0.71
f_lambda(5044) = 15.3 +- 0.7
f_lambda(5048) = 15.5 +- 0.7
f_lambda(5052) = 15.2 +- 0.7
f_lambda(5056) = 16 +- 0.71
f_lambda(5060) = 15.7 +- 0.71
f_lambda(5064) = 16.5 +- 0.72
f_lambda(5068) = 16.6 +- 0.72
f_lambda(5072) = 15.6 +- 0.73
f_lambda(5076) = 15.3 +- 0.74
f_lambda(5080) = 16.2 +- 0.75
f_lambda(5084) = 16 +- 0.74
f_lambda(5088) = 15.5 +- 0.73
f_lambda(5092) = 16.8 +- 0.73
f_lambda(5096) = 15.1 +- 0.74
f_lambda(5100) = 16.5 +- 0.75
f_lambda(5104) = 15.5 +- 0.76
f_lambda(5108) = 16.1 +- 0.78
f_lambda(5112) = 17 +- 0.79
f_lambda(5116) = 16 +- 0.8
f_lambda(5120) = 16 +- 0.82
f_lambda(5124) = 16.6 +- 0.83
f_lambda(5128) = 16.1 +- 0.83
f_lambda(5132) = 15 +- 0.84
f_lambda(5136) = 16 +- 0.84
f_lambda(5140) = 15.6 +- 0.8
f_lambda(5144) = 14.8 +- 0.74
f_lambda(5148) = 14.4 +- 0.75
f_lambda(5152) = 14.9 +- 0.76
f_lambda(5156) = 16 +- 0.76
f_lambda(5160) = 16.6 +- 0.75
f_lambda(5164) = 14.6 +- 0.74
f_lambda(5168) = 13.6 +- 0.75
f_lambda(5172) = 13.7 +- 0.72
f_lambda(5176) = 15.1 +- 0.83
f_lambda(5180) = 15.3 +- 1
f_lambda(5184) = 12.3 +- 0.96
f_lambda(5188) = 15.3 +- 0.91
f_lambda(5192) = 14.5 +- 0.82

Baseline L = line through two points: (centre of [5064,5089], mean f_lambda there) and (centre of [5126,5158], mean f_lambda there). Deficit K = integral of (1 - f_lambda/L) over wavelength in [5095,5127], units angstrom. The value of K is -1.0 angstrom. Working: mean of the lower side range 15.9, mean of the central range 16.1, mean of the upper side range 15.4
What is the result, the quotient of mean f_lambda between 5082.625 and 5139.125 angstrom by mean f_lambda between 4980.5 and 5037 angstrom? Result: 1.0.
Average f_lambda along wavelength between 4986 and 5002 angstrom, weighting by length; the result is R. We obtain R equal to 16.6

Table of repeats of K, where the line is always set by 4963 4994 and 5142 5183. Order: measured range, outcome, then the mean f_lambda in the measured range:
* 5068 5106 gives -1.3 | 15.9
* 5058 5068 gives -0.4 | 16.2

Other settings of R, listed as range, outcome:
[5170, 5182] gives 14.7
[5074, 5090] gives 15.8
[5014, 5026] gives 15.9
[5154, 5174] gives 14.9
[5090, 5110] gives 16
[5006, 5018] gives 16.6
